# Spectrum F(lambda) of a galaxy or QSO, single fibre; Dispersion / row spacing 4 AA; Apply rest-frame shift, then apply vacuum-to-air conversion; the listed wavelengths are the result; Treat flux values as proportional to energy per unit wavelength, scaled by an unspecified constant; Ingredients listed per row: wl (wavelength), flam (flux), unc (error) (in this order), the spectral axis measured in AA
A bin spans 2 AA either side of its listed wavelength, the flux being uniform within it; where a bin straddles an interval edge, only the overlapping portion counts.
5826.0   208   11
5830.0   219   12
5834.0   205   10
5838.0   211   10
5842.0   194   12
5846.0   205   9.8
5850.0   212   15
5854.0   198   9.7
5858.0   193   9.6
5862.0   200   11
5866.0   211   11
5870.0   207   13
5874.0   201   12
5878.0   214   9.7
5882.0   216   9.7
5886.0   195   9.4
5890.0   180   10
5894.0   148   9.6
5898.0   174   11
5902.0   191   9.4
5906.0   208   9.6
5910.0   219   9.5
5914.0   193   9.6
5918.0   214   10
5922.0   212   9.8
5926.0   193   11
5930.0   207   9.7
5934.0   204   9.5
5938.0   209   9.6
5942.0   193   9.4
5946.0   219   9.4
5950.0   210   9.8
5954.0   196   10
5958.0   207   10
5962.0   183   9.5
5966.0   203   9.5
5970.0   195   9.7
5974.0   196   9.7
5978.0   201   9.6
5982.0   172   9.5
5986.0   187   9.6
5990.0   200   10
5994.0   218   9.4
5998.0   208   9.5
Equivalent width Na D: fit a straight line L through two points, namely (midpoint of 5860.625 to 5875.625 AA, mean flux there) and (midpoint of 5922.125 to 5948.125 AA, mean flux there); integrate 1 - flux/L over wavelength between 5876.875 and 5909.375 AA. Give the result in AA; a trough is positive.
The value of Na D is 2.2 AA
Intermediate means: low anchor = 205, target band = 191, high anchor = 205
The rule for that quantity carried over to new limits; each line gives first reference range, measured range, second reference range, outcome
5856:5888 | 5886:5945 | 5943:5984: 1.5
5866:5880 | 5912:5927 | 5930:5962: 0.1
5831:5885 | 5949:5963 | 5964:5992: -0.3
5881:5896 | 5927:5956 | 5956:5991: -2.4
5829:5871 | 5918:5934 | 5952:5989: -0.6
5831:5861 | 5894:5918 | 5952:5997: 0.7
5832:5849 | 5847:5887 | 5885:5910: -2.0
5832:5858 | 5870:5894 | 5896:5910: 0.1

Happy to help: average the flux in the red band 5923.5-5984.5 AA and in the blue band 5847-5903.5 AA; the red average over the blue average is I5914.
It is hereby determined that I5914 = 1.02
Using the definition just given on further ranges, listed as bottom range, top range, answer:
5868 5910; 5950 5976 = 1.02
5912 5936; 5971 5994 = 0.95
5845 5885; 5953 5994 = 0.95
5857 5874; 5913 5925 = 1.02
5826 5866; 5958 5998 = 0.96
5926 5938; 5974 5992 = 0.93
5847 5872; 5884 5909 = 0.90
